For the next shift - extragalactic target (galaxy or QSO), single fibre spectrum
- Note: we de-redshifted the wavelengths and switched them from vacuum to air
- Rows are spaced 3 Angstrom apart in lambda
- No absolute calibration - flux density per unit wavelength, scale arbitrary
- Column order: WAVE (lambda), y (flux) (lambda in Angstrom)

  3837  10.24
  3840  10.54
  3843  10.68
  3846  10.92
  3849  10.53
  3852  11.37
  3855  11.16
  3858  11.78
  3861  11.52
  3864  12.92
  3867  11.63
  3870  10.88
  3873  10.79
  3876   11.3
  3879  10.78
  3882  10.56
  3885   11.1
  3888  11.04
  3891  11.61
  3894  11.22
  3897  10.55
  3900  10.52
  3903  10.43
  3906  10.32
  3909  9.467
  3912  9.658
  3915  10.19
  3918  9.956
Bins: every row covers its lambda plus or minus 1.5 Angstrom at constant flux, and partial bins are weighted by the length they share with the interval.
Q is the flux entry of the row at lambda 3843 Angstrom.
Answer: 10.68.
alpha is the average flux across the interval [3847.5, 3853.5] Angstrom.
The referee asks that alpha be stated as 10.9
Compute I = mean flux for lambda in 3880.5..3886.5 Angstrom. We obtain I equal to 10.8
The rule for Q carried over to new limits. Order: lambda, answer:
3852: 11.37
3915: 10.19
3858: 11.78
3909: 9.467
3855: 11.16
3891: 11.61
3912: 9.658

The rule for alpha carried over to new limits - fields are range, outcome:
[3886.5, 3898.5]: 11.1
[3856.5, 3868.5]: 12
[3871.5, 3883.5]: 10.9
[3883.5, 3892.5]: 11.2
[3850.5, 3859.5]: 11.4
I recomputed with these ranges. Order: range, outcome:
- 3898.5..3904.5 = 10.5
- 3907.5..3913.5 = 9.56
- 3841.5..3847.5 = 10.8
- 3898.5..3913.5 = 10.1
